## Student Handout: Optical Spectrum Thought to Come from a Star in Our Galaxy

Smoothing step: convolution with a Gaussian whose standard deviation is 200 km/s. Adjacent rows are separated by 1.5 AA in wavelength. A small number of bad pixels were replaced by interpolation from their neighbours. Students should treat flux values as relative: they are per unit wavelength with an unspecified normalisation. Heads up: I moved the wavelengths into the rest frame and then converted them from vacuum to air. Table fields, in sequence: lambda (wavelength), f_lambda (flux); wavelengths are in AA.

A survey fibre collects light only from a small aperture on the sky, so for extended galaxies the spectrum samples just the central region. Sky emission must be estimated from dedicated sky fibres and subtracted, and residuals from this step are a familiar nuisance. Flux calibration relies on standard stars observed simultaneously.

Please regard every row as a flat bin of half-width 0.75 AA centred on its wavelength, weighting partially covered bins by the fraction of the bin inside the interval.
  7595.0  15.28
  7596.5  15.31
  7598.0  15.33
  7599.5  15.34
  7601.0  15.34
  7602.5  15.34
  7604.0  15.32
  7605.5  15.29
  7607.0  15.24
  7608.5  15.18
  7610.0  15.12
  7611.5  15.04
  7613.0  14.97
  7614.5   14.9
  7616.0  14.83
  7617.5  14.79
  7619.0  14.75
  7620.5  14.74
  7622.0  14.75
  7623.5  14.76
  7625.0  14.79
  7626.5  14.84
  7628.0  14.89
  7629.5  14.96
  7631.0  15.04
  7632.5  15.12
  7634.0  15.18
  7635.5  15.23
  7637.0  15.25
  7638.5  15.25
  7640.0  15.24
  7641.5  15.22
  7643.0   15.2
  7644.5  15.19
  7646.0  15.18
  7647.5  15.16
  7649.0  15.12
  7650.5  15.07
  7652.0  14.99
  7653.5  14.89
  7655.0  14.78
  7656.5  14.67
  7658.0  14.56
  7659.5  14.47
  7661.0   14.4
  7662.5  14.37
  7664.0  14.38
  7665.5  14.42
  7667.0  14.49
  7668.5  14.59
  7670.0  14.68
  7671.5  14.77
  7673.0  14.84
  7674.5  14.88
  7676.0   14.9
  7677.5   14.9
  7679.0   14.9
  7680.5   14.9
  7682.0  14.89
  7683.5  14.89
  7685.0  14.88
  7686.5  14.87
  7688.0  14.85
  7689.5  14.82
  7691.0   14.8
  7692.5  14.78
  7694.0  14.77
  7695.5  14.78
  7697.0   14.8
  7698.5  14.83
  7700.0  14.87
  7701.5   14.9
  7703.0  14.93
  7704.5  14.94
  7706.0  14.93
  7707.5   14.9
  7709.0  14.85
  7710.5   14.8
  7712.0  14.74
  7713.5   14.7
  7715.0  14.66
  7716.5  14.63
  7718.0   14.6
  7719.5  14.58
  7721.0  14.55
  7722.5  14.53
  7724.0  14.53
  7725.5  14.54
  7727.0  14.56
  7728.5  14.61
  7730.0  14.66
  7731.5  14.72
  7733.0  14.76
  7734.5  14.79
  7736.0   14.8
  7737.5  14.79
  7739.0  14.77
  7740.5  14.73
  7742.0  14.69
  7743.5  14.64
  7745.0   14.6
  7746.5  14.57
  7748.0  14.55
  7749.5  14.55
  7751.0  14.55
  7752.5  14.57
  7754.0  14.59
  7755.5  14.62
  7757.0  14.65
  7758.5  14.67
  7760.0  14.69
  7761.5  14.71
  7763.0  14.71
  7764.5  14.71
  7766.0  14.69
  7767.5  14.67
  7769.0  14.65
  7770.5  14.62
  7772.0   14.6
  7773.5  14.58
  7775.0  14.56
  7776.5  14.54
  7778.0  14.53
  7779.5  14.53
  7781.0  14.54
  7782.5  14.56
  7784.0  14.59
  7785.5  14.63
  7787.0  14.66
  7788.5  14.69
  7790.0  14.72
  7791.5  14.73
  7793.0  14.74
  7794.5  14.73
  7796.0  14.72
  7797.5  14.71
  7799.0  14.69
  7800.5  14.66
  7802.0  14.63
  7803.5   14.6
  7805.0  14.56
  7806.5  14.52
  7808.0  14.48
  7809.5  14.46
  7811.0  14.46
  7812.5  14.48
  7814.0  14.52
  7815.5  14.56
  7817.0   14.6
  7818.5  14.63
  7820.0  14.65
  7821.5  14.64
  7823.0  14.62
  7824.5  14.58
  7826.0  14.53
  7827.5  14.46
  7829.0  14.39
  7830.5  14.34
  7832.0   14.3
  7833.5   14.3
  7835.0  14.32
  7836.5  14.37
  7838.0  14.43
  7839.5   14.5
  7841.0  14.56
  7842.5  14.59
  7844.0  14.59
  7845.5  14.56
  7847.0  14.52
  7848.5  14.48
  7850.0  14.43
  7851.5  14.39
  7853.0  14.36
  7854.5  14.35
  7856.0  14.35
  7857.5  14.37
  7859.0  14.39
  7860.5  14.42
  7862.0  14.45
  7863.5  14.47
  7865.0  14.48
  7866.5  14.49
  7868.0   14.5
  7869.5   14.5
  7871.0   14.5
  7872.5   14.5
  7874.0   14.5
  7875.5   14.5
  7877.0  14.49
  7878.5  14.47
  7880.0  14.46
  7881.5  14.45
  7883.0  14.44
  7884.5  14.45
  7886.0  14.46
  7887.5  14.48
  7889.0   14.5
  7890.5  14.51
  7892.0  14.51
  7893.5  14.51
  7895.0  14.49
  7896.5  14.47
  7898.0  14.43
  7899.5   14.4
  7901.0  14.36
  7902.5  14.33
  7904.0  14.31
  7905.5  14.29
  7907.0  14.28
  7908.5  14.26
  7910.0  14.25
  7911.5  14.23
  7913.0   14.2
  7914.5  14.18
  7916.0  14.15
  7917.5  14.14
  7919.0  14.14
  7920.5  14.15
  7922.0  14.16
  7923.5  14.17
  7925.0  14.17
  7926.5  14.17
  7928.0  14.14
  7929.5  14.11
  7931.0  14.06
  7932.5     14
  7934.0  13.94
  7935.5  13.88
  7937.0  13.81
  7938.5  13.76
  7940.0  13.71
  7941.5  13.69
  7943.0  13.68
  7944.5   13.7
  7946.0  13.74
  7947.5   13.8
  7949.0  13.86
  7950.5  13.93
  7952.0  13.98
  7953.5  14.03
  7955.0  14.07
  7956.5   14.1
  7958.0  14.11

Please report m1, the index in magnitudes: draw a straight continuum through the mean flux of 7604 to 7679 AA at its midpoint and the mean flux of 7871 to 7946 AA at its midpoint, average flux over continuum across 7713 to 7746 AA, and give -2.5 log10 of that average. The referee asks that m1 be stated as 0.00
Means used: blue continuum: 14.9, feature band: 14.7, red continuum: 14.2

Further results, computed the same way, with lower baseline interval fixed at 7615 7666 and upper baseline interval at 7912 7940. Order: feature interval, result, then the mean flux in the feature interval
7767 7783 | -0.01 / 14.6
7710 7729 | 0.00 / 14.6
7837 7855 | -0.01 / 14.5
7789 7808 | -0.02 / 14.7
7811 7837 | -0.01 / 14.5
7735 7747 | -0.01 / 14.7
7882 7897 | -0.02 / 14.5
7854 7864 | -0.01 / 14.4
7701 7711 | -0.01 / 14.9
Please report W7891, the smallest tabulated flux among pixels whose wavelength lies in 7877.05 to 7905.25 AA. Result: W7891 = 14.31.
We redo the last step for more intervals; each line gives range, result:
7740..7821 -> 14.46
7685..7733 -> 14.53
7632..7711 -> 14.37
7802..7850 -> 14.3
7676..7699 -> 14.77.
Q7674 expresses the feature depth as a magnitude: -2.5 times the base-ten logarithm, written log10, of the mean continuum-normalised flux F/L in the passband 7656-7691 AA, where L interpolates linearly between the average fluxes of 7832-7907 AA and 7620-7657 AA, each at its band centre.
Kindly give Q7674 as 0.02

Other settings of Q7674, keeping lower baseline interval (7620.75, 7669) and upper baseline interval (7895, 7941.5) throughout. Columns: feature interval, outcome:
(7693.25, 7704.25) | -0.01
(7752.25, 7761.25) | 0.00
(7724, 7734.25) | 0.00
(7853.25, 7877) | -0.01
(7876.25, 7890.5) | -0.02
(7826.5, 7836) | 0.00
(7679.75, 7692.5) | -0.01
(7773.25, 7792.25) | -0.01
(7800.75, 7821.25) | -0.01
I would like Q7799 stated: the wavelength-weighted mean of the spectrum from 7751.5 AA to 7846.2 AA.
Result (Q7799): 14.6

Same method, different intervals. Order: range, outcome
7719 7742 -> 14.7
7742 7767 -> 14.6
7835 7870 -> 14.5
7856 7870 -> 14.4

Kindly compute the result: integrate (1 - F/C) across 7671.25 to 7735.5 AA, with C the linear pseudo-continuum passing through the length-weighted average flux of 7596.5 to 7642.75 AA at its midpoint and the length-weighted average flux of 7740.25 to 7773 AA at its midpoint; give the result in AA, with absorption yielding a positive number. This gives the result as 0.13 AA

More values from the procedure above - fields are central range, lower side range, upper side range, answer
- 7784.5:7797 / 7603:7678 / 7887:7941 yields -0.15 AA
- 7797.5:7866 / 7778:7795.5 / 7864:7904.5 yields 0.32 AA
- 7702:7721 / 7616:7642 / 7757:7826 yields 0.04 AA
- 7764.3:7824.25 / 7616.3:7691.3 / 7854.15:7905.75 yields -0.01 AA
